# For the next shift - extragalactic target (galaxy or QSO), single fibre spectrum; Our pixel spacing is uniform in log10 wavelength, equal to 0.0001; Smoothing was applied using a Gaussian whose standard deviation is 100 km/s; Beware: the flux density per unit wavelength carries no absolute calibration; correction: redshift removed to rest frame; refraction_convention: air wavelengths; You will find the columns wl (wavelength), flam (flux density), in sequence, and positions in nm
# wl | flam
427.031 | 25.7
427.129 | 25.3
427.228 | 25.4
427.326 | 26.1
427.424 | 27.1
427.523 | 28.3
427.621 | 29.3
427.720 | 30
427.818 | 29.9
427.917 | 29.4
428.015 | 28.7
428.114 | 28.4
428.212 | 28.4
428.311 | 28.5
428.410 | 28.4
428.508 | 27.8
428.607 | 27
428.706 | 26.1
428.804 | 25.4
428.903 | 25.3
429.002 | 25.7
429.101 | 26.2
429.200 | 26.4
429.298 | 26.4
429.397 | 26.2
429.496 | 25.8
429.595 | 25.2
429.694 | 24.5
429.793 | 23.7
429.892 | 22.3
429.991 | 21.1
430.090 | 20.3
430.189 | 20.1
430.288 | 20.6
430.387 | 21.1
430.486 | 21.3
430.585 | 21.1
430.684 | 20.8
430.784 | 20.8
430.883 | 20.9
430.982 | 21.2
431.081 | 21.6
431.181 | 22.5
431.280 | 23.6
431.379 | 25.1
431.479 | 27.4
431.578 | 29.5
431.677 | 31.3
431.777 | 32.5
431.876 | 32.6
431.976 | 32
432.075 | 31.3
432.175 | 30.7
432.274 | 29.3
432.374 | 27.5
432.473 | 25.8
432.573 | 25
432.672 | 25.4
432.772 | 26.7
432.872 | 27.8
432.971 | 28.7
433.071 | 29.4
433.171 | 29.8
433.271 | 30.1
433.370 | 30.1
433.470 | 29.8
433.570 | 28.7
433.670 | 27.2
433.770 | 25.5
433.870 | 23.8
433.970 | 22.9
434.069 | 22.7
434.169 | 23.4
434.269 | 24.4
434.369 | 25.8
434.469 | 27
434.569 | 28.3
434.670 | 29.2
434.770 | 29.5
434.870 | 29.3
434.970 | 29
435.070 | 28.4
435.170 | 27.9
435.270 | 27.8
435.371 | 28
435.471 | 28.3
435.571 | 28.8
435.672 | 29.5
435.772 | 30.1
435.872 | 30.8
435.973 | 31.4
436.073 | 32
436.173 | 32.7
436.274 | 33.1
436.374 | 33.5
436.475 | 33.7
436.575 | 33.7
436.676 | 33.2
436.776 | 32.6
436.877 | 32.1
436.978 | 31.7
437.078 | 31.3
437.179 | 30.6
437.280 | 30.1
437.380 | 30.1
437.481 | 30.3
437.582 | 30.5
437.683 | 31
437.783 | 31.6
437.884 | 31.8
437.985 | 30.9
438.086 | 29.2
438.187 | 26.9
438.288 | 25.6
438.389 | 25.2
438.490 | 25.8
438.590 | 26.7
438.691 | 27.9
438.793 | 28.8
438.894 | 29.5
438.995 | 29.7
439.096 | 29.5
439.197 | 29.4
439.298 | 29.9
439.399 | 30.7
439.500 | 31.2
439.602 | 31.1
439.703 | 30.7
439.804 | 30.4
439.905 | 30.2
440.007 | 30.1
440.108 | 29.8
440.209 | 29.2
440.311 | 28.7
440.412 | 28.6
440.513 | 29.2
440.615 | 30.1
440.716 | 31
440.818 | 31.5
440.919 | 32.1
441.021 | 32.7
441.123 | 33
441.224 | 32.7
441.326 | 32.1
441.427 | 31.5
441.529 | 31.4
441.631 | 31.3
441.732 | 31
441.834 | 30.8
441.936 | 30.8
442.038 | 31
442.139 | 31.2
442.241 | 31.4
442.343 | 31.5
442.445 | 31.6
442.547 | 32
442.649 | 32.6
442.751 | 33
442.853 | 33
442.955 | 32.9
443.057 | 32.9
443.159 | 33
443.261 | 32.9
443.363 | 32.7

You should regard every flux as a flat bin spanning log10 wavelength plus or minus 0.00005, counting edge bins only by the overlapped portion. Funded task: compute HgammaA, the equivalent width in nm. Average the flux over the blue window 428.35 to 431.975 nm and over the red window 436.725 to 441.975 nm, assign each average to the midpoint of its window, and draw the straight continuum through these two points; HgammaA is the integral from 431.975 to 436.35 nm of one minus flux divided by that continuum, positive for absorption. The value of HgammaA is -0.19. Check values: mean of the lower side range 24.8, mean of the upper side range 30.2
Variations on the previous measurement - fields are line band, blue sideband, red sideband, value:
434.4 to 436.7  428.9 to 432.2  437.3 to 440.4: -0.211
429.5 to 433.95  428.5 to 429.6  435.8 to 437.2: 0.405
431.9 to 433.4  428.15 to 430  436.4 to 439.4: -0.060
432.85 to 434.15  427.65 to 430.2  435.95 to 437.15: 0.116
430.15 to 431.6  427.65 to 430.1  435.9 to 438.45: 0.270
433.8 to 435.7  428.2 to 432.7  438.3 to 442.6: 0.037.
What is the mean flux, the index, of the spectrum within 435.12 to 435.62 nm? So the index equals 28.2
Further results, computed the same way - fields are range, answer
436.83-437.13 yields 31.7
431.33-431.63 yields 27.4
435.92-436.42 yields 32.5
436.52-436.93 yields 32.9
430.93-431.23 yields 21.7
